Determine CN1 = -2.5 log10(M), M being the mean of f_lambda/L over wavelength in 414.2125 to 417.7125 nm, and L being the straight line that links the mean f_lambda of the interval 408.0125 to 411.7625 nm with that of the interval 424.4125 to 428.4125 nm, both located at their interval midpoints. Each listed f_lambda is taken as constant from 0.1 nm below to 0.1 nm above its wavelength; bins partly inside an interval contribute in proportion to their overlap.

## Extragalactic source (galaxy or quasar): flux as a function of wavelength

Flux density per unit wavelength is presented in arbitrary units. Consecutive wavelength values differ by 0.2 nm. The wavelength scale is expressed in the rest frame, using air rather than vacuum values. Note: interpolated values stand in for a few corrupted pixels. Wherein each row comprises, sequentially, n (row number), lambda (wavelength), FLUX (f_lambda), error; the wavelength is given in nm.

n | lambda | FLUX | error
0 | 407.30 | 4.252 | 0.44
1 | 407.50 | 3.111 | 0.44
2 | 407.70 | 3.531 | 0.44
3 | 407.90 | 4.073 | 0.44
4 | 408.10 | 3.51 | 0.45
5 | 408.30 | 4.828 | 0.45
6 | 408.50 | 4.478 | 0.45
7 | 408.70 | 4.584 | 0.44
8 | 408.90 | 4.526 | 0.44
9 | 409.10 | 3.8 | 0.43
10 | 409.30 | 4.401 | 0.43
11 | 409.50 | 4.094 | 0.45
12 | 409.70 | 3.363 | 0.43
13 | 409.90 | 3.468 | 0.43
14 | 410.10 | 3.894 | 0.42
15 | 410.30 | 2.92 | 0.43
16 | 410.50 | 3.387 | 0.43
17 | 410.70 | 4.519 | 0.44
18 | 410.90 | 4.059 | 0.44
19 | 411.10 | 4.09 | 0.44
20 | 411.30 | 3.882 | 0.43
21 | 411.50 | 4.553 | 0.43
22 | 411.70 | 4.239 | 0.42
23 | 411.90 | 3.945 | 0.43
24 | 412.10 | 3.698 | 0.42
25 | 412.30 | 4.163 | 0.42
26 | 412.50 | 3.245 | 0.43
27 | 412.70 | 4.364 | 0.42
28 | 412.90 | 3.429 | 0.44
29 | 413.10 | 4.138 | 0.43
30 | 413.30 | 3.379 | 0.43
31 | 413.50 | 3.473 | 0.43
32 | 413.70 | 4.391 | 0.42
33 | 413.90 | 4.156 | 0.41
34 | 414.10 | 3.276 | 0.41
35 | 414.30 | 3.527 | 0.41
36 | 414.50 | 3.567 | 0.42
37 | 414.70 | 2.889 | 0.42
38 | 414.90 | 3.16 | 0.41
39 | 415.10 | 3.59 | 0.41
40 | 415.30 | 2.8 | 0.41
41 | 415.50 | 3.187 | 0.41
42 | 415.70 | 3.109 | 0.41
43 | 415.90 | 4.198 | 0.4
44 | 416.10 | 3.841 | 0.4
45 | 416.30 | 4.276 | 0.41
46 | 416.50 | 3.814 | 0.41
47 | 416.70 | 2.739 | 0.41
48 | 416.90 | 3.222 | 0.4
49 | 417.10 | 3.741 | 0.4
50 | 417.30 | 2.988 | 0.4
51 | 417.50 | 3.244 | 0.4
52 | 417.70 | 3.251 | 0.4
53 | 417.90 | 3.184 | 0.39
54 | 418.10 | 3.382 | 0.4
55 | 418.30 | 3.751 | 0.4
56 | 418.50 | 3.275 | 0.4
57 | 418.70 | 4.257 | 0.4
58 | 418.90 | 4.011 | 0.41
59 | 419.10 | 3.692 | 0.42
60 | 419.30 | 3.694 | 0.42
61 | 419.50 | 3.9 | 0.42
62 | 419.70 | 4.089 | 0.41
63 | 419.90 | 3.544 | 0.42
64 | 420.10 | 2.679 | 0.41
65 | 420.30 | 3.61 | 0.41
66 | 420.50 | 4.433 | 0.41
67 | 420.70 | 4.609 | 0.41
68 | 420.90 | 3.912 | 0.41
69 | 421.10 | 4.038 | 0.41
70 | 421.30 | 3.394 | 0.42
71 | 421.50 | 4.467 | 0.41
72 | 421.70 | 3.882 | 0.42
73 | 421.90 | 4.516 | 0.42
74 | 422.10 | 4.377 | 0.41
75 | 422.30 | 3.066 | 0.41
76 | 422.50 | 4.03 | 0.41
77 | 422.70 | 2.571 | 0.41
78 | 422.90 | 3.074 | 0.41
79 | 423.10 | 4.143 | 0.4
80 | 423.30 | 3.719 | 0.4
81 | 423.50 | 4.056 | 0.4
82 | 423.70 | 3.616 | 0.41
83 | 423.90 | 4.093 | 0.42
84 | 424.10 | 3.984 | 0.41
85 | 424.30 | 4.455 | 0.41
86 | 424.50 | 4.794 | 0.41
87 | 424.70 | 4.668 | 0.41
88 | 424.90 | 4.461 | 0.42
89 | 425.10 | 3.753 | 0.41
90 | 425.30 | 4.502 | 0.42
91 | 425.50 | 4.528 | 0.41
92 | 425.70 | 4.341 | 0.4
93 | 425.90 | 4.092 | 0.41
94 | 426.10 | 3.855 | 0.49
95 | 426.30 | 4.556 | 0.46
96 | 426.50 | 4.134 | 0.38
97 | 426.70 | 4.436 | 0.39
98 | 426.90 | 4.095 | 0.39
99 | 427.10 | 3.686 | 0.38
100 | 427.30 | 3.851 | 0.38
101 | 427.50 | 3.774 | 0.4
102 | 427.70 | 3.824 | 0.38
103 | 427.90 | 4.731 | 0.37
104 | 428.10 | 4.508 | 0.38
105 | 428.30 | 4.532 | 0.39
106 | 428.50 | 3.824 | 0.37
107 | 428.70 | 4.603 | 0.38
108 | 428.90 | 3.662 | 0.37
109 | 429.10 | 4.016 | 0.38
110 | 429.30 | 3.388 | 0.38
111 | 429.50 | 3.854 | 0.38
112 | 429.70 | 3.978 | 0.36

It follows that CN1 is 0.21 mag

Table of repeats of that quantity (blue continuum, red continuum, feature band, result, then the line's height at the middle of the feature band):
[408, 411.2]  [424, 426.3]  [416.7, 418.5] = 0.25 mag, 4.16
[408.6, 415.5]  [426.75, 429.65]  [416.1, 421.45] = 0.07 mag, 3.89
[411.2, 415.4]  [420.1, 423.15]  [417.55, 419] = 0.06 mag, 3.78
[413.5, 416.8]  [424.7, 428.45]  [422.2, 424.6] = 0.06 mag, 4.02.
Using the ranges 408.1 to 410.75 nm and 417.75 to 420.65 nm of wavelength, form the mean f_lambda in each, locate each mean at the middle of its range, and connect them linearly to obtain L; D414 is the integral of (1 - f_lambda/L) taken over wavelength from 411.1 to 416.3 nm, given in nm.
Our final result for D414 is 0.21 nm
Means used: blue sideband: 3.99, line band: 3.71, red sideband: 3.69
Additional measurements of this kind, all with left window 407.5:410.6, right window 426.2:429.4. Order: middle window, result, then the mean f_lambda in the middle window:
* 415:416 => 0.15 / 3.38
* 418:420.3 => 0.20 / 3.66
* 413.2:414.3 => 0.06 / 3.72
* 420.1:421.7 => 0.02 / 3.97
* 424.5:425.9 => -0.11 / 4.39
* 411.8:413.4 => 0.06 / 3.8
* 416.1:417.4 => 0.16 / 3.49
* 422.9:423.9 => 0.06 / 3.82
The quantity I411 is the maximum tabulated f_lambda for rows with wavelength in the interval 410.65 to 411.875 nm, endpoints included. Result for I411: 4.553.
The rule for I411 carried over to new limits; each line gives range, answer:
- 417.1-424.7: 4.794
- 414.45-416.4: 4.276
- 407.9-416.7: 4.828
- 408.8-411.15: 4.526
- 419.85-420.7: 4.609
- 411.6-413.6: 4.364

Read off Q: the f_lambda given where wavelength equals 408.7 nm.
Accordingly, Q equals 4.584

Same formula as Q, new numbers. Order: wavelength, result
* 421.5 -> 4.467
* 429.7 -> 3.978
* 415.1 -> 3.59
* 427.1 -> 3.686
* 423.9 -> 4.093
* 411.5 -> 4.553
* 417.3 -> 2.988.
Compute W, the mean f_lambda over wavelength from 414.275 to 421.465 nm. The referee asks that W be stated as 3.58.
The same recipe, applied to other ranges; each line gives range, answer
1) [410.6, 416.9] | 3.72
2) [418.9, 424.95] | 3.92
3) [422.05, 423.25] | 3.52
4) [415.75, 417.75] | 3.53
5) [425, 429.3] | 4.14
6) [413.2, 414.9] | 3.56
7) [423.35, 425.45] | 4.23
